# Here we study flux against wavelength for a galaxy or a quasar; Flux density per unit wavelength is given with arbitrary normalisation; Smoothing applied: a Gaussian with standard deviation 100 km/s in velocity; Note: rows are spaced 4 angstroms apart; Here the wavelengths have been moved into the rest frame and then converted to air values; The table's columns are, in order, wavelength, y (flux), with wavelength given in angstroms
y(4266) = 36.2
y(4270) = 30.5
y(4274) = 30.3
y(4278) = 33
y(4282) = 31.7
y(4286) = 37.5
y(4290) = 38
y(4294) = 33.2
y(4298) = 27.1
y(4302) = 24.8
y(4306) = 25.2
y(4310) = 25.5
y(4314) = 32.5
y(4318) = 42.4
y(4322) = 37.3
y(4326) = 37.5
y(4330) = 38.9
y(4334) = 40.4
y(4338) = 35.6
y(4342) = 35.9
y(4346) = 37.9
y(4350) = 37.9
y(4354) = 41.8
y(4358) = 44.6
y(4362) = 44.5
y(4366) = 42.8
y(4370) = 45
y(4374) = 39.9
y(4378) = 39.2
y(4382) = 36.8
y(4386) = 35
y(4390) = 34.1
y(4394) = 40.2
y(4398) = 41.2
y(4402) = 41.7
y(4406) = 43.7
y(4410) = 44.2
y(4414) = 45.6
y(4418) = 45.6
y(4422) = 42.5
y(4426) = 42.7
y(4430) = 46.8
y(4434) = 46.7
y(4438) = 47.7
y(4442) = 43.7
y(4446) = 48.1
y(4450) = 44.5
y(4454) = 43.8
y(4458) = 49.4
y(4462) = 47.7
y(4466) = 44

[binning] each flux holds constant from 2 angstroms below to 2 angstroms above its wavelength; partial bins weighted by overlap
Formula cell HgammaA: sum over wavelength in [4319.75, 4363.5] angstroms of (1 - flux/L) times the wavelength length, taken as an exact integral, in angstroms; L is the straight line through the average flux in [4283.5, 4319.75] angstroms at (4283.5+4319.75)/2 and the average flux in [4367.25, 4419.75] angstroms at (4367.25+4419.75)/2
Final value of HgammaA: -4.3 angstroms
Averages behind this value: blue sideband 31.7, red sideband 40.9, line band 39.3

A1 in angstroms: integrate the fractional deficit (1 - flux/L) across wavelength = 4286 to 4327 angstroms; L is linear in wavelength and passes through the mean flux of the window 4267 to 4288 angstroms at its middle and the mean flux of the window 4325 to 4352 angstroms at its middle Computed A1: 3.1 angstroms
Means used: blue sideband 32.8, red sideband 37.7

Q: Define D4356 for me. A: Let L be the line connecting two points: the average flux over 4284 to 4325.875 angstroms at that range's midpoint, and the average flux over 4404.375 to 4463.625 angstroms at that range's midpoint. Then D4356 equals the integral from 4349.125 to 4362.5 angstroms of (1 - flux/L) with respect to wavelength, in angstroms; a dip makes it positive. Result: -1.6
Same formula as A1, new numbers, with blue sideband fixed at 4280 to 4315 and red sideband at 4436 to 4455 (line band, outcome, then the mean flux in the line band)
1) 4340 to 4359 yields -1.83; 39.4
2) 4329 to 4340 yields -1.26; 38.2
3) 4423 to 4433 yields -0.19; 44.7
